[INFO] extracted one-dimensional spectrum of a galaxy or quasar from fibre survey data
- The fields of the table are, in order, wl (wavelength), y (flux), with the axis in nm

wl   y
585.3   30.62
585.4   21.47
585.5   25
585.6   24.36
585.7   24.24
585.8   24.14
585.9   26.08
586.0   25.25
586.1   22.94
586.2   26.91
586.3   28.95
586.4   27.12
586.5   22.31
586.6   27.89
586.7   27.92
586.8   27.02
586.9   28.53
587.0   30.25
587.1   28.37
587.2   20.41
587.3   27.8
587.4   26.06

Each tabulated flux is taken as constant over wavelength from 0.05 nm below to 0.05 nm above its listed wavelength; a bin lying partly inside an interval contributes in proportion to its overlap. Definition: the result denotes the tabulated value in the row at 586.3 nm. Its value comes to 28.95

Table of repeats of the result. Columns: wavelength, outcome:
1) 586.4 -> 27.12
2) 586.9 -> 28.53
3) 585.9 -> 26.08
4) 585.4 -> 21.47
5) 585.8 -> 24.14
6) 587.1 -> 28.37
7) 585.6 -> 24.36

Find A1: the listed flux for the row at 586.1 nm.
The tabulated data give 22.94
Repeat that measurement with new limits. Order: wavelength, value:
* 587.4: 26.06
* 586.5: 22.31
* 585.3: 30.62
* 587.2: 20.41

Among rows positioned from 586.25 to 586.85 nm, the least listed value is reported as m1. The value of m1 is 22.31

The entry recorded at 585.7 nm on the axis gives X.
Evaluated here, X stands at 24.24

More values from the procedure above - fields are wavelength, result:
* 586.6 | 27.89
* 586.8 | 27.02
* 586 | 25.25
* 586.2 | 26.91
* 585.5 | 25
